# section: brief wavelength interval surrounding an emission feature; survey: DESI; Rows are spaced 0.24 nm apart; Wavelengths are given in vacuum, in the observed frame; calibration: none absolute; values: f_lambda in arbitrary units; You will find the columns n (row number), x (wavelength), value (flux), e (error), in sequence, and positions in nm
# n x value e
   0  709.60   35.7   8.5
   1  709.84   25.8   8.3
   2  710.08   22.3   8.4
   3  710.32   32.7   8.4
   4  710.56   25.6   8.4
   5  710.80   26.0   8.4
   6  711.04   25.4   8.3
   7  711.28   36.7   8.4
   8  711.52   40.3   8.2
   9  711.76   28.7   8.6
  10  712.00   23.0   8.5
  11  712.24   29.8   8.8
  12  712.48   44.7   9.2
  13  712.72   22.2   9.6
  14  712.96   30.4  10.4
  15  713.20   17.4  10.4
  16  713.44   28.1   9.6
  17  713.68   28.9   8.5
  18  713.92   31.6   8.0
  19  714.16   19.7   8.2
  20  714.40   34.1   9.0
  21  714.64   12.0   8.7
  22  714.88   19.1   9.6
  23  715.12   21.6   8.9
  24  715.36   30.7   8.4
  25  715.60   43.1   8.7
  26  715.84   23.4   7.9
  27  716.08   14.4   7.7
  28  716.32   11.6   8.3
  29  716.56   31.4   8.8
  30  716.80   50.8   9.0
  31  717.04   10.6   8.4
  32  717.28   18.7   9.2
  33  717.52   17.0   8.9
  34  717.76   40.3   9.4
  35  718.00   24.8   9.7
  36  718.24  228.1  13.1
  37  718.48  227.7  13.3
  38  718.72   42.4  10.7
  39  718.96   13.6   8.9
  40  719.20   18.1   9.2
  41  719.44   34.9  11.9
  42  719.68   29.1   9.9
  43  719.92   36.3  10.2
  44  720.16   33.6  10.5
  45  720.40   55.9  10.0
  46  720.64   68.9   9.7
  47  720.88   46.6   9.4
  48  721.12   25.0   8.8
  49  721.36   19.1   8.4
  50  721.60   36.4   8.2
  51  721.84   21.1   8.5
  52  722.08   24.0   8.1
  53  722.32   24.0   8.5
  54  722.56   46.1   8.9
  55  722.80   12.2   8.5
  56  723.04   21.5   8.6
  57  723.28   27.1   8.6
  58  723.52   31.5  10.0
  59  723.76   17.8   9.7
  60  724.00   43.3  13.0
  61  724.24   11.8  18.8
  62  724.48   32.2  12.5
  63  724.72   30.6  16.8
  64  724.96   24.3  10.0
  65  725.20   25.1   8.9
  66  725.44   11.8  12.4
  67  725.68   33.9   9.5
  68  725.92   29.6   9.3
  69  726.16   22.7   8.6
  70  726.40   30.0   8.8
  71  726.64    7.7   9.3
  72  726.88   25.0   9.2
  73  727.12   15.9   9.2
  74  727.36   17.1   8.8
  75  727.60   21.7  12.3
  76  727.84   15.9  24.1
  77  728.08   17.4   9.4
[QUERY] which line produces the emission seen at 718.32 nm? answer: H-alpha 6563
